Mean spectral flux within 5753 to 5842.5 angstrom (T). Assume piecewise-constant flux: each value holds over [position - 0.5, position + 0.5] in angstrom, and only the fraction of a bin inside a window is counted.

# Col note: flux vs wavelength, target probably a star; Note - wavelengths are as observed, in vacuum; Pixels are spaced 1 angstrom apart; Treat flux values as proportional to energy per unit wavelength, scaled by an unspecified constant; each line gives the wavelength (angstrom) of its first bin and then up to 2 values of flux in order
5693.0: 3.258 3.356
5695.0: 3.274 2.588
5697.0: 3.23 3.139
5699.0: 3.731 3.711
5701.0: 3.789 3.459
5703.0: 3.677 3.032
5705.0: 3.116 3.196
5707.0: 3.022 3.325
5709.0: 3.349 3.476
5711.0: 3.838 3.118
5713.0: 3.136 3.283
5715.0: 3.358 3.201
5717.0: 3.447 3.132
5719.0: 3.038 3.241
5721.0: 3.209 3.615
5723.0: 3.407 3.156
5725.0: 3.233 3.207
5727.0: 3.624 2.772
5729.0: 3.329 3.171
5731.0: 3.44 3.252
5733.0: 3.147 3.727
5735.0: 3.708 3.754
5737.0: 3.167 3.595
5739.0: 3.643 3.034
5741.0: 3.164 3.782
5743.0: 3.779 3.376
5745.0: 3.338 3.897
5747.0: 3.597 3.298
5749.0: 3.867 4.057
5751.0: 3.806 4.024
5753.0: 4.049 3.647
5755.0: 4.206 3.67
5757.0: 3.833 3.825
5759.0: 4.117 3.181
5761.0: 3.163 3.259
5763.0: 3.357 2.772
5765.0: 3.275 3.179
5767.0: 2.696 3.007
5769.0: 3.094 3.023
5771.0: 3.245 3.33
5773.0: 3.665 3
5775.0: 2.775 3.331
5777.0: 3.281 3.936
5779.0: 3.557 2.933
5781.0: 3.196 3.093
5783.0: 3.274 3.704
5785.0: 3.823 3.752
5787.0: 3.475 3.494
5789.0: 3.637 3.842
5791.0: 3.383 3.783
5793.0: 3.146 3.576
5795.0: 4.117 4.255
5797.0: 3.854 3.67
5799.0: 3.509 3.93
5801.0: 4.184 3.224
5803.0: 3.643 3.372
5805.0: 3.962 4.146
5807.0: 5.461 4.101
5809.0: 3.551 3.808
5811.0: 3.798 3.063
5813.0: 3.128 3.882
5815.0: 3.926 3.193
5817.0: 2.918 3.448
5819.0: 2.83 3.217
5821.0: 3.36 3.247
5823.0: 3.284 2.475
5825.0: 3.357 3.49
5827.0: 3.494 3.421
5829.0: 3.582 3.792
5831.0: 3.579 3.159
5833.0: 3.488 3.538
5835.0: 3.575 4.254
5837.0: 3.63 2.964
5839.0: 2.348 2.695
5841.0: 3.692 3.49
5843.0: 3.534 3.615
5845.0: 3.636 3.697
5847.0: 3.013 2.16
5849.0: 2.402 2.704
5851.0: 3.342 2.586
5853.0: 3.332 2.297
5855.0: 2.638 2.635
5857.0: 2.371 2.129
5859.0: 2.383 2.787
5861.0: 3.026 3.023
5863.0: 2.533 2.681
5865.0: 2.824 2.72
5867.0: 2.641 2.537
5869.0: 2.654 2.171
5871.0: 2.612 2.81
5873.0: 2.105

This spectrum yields 3.48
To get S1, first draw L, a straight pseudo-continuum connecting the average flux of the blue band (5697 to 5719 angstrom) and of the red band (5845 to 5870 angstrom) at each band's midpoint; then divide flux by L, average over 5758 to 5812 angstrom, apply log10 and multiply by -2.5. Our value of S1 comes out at -0.17 mag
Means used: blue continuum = 3.35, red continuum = 2.72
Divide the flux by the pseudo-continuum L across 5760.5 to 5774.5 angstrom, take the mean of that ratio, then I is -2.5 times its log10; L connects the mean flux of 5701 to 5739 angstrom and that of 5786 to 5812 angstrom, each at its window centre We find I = 0.15 mag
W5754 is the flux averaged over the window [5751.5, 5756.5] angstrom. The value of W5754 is 3.92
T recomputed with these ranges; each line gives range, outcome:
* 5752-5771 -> 3.42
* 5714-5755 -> 3.46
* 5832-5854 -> 3.2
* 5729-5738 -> 3.43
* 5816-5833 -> 3.29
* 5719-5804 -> 3.48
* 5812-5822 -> 3.31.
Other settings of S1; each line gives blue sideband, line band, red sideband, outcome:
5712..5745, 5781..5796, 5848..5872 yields -0.19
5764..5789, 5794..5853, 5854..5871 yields -0.19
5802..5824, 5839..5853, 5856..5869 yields -0.06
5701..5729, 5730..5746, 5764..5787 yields -0.06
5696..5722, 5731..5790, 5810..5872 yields -0.08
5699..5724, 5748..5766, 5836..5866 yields -0.13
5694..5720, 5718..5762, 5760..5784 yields -0.08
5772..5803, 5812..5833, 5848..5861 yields -0.09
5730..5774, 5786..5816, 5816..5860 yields -0.14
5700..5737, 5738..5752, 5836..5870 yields -0.11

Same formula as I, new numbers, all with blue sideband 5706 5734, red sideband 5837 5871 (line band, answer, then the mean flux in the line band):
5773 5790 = -0.11 mag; 3.41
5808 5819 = -0.17 mag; 3.47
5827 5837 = -0.23 mag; 3.6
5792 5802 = -0.24 mag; 3.77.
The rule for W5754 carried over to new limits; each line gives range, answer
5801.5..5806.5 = 3.67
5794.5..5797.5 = 4.08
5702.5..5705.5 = 3.27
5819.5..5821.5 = 3.29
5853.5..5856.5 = 2.52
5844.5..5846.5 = 3.67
